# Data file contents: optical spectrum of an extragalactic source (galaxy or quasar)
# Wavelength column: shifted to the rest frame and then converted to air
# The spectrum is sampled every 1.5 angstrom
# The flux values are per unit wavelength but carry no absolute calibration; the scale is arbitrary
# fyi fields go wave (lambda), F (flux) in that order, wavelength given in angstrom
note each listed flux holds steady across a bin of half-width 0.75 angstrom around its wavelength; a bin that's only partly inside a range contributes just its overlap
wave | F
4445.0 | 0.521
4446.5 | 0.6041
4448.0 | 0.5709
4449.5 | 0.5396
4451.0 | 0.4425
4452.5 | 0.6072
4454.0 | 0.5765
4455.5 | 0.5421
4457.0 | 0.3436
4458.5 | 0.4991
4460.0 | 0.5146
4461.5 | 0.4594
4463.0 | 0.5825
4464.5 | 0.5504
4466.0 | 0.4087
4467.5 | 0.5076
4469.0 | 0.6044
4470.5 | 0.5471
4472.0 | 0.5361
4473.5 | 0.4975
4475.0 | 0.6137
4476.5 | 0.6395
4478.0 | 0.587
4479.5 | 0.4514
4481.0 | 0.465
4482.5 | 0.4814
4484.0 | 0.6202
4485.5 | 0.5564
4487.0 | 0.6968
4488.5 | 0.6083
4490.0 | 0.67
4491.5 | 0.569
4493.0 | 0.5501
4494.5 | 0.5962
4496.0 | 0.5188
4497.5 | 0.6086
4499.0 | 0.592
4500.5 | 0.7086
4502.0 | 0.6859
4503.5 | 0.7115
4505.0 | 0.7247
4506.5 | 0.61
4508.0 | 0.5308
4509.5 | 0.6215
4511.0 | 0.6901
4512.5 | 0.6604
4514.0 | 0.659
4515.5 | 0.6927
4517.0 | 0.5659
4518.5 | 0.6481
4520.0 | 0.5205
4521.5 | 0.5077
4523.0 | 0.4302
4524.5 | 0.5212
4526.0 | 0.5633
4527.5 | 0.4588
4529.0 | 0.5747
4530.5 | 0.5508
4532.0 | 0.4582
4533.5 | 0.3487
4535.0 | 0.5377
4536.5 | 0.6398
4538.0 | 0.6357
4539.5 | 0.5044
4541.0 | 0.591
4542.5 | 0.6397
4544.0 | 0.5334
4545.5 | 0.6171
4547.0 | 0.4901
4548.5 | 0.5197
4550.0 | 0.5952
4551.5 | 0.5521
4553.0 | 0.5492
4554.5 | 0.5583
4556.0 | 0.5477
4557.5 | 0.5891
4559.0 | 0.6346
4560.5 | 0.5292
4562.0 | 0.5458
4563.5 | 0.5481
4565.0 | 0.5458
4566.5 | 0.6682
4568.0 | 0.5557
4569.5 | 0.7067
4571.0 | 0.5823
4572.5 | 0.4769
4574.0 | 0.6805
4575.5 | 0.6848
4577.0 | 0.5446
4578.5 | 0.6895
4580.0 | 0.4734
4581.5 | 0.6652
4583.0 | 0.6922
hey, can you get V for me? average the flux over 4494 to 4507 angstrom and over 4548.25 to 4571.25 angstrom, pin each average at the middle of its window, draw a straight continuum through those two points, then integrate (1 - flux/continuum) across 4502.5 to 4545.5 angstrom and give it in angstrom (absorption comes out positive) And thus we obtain 2.7 angstrom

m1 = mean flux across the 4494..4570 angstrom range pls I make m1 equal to 0.58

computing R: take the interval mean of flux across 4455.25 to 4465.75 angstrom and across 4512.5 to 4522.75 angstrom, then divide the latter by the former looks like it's 1.21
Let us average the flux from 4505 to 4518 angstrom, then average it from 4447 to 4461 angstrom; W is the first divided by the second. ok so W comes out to 1.2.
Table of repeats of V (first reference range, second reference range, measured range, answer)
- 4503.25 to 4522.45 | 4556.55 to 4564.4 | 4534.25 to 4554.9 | 0.6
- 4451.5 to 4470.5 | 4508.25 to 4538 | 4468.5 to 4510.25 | -4.3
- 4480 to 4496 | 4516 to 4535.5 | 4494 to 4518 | -3.9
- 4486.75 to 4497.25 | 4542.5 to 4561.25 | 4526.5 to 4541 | 1.2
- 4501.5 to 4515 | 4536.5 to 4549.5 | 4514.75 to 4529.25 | 1.7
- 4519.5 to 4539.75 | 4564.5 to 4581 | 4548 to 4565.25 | 0.3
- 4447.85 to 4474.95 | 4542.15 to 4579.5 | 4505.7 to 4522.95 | -1.6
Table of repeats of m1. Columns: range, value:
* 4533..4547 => 0.561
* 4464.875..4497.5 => 0.559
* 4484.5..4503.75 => 0.619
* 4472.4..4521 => 0.604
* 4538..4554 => 0.563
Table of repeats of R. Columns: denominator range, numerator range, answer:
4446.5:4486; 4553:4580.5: 1.11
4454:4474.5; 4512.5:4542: 1.08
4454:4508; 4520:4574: 0.98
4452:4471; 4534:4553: 1.10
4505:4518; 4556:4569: 0.91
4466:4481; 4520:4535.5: 0.91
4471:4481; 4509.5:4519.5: 1.18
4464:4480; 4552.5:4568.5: 1.05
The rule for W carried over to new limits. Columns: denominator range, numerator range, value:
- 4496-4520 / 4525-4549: 0.85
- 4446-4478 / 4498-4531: 1.13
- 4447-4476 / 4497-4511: 1.23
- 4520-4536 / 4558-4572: 1.18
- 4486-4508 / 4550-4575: 0.93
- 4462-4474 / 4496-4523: 1.18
